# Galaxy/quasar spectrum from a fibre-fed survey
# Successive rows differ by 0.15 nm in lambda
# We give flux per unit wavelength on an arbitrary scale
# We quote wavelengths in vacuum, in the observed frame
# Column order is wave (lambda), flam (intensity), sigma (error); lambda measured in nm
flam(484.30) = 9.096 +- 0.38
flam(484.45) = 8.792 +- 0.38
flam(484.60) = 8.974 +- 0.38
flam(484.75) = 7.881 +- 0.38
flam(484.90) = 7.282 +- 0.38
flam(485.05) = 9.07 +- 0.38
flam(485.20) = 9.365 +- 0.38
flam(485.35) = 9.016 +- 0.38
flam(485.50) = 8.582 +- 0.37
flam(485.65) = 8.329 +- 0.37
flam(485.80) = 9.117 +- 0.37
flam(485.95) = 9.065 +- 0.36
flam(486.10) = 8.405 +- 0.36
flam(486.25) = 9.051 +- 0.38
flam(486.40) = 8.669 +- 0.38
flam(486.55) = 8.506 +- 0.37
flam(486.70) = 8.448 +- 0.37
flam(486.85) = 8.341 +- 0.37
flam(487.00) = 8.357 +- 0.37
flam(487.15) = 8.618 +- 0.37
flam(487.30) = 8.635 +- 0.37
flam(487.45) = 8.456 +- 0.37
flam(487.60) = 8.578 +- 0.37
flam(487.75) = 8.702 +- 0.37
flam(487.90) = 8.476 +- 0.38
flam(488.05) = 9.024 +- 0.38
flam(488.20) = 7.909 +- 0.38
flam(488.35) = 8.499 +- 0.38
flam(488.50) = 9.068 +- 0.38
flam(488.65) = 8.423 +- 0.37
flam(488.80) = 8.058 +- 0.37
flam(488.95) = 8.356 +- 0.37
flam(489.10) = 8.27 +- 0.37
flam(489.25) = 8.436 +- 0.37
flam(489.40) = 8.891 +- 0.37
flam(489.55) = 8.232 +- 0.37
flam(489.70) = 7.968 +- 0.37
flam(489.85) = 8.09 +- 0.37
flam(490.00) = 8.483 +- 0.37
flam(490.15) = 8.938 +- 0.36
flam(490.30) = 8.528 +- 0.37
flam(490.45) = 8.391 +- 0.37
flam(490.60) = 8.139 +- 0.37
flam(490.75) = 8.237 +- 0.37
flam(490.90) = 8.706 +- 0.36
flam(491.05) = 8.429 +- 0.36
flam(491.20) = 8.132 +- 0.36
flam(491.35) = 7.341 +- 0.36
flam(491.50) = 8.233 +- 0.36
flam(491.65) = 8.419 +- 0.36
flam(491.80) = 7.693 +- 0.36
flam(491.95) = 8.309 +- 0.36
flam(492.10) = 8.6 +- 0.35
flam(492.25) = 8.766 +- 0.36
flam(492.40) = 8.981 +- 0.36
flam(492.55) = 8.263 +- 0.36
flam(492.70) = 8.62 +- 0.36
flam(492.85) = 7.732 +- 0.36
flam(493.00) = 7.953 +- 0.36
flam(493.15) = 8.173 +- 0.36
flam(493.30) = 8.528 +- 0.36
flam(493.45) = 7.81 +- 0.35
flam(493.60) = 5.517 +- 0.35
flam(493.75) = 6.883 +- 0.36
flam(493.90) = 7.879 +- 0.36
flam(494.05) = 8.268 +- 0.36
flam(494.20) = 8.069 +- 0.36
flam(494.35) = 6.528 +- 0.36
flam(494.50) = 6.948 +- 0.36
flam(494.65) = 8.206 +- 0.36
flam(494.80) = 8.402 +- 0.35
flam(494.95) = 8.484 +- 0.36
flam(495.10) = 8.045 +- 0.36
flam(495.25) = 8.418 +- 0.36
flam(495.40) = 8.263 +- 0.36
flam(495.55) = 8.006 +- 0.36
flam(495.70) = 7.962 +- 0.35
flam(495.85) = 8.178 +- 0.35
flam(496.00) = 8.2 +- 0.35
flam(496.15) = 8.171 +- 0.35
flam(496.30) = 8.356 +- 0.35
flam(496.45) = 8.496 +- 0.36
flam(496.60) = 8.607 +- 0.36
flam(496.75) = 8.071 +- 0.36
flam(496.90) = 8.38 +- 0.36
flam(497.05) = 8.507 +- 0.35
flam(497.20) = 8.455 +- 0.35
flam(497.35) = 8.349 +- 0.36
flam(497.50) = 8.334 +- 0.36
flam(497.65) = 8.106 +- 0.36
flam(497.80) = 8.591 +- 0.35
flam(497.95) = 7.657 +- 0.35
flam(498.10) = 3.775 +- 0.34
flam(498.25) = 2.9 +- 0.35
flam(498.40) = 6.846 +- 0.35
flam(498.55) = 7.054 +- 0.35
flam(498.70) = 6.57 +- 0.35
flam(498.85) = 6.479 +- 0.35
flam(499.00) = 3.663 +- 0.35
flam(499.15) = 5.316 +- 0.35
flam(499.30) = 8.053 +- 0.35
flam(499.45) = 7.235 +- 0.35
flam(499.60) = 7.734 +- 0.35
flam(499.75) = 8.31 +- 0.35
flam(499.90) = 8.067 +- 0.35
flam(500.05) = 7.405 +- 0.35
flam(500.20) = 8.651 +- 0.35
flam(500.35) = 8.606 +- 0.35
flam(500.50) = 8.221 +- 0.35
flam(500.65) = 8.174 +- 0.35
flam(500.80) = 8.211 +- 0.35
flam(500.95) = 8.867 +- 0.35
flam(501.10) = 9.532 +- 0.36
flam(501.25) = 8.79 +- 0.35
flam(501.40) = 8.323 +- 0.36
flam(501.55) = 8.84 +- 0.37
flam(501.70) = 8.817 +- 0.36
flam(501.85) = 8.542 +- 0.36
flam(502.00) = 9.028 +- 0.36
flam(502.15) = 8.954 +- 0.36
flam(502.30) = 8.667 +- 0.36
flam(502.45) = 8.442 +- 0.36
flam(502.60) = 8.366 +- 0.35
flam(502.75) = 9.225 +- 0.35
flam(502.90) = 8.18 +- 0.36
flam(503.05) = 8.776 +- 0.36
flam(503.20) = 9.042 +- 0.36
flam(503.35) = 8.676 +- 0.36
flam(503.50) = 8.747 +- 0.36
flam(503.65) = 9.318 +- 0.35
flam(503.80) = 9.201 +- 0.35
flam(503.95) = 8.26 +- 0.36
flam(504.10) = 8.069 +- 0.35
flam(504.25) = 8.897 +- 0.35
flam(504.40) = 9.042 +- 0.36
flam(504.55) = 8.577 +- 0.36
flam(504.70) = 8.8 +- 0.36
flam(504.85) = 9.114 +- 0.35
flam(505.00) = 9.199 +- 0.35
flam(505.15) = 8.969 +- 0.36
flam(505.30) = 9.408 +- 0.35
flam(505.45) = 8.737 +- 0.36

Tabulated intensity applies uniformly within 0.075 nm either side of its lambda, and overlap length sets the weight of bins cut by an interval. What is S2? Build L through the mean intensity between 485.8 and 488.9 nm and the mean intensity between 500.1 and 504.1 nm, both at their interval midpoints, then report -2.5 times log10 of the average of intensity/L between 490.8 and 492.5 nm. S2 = 0.04 mag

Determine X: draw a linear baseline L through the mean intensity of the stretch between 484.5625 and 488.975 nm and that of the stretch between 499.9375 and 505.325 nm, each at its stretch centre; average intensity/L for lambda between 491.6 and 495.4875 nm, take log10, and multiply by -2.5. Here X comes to 0.08 mag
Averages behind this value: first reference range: 8.57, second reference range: 8.71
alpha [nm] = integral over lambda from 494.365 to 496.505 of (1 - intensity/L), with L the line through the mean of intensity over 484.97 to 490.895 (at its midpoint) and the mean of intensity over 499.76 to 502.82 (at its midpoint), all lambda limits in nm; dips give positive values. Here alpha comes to 0.12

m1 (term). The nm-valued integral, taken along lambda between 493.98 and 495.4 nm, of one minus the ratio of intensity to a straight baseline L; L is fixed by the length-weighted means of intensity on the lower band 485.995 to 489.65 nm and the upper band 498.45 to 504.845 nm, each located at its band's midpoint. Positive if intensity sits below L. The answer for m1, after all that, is 0.07 nm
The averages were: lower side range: 8.52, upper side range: 8.24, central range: 7.95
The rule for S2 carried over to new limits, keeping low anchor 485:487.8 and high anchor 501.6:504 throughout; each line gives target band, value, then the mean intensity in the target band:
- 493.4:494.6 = 0.202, 7.25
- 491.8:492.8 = 0.028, 8.5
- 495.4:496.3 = 0.077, 8.14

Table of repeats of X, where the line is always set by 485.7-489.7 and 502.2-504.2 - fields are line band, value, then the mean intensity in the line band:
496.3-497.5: 0.030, 8.4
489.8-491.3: 0.023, 8.39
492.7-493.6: 0.095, 7.88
